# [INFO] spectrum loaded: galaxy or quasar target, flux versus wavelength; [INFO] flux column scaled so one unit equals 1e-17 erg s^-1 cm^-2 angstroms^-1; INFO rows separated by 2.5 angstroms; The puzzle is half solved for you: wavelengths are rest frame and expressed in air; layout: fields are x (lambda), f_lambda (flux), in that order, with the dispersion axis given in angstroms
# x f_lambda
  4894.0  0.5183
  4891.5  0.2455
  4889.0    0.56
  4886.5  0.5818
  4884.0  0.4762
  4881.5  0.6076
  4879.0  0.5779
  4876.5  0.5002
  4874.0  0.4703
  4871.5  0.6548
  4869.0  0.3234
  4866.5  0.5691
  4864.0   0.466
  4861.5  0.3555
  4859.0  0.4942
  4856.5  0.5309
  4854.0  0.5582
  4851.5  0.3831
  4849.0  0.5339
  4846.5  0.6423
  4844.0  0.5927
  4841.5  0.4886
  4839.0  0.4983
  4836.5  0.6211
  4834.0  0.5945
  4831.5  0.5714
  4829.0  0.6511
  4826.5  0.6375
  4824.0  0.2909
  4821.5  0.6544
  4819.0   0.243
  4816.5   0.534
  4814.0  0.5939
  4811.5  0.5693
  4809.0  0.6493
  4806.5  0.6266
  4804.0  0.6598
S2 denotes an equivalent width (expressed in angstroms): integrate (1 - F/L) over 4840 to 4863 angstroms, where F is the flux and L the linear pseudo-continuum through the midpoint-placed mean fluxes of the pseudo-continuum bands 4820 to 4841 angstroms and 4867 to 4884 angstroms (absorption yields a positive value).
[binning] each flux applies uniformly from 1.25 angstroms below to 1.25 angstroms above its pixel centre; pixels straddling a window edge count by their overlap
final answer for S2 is 1.41 angstroms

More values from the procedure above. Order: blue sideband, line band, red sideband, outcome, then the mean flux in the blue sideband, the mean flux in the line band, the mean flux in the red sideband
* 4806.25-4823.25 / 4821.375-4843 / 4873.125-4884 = -0.5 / 0.541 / 0.552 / 0.534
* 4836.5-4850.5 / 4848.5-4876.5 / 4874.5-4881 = 3.1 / 0.554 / 0.485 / 0.539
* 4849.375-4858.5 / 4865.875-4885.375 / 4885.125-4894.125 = -1.7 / 0.495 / 0.521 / 0.471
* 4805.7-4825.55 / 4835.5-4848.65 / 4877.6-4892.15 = -1.2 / 0.52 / 0.565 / 0.519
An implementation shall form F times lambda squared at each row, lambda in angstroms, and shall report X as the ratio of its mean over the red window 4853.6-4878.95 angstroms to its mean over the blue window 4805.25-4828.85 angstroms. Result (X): 0.9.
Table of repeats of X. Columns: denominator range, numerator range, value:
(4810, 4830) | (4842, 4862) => 1.00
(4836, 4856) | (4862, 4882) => 0.96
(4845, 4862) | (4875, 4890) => 1.10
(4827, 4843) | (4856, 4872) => 0.84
